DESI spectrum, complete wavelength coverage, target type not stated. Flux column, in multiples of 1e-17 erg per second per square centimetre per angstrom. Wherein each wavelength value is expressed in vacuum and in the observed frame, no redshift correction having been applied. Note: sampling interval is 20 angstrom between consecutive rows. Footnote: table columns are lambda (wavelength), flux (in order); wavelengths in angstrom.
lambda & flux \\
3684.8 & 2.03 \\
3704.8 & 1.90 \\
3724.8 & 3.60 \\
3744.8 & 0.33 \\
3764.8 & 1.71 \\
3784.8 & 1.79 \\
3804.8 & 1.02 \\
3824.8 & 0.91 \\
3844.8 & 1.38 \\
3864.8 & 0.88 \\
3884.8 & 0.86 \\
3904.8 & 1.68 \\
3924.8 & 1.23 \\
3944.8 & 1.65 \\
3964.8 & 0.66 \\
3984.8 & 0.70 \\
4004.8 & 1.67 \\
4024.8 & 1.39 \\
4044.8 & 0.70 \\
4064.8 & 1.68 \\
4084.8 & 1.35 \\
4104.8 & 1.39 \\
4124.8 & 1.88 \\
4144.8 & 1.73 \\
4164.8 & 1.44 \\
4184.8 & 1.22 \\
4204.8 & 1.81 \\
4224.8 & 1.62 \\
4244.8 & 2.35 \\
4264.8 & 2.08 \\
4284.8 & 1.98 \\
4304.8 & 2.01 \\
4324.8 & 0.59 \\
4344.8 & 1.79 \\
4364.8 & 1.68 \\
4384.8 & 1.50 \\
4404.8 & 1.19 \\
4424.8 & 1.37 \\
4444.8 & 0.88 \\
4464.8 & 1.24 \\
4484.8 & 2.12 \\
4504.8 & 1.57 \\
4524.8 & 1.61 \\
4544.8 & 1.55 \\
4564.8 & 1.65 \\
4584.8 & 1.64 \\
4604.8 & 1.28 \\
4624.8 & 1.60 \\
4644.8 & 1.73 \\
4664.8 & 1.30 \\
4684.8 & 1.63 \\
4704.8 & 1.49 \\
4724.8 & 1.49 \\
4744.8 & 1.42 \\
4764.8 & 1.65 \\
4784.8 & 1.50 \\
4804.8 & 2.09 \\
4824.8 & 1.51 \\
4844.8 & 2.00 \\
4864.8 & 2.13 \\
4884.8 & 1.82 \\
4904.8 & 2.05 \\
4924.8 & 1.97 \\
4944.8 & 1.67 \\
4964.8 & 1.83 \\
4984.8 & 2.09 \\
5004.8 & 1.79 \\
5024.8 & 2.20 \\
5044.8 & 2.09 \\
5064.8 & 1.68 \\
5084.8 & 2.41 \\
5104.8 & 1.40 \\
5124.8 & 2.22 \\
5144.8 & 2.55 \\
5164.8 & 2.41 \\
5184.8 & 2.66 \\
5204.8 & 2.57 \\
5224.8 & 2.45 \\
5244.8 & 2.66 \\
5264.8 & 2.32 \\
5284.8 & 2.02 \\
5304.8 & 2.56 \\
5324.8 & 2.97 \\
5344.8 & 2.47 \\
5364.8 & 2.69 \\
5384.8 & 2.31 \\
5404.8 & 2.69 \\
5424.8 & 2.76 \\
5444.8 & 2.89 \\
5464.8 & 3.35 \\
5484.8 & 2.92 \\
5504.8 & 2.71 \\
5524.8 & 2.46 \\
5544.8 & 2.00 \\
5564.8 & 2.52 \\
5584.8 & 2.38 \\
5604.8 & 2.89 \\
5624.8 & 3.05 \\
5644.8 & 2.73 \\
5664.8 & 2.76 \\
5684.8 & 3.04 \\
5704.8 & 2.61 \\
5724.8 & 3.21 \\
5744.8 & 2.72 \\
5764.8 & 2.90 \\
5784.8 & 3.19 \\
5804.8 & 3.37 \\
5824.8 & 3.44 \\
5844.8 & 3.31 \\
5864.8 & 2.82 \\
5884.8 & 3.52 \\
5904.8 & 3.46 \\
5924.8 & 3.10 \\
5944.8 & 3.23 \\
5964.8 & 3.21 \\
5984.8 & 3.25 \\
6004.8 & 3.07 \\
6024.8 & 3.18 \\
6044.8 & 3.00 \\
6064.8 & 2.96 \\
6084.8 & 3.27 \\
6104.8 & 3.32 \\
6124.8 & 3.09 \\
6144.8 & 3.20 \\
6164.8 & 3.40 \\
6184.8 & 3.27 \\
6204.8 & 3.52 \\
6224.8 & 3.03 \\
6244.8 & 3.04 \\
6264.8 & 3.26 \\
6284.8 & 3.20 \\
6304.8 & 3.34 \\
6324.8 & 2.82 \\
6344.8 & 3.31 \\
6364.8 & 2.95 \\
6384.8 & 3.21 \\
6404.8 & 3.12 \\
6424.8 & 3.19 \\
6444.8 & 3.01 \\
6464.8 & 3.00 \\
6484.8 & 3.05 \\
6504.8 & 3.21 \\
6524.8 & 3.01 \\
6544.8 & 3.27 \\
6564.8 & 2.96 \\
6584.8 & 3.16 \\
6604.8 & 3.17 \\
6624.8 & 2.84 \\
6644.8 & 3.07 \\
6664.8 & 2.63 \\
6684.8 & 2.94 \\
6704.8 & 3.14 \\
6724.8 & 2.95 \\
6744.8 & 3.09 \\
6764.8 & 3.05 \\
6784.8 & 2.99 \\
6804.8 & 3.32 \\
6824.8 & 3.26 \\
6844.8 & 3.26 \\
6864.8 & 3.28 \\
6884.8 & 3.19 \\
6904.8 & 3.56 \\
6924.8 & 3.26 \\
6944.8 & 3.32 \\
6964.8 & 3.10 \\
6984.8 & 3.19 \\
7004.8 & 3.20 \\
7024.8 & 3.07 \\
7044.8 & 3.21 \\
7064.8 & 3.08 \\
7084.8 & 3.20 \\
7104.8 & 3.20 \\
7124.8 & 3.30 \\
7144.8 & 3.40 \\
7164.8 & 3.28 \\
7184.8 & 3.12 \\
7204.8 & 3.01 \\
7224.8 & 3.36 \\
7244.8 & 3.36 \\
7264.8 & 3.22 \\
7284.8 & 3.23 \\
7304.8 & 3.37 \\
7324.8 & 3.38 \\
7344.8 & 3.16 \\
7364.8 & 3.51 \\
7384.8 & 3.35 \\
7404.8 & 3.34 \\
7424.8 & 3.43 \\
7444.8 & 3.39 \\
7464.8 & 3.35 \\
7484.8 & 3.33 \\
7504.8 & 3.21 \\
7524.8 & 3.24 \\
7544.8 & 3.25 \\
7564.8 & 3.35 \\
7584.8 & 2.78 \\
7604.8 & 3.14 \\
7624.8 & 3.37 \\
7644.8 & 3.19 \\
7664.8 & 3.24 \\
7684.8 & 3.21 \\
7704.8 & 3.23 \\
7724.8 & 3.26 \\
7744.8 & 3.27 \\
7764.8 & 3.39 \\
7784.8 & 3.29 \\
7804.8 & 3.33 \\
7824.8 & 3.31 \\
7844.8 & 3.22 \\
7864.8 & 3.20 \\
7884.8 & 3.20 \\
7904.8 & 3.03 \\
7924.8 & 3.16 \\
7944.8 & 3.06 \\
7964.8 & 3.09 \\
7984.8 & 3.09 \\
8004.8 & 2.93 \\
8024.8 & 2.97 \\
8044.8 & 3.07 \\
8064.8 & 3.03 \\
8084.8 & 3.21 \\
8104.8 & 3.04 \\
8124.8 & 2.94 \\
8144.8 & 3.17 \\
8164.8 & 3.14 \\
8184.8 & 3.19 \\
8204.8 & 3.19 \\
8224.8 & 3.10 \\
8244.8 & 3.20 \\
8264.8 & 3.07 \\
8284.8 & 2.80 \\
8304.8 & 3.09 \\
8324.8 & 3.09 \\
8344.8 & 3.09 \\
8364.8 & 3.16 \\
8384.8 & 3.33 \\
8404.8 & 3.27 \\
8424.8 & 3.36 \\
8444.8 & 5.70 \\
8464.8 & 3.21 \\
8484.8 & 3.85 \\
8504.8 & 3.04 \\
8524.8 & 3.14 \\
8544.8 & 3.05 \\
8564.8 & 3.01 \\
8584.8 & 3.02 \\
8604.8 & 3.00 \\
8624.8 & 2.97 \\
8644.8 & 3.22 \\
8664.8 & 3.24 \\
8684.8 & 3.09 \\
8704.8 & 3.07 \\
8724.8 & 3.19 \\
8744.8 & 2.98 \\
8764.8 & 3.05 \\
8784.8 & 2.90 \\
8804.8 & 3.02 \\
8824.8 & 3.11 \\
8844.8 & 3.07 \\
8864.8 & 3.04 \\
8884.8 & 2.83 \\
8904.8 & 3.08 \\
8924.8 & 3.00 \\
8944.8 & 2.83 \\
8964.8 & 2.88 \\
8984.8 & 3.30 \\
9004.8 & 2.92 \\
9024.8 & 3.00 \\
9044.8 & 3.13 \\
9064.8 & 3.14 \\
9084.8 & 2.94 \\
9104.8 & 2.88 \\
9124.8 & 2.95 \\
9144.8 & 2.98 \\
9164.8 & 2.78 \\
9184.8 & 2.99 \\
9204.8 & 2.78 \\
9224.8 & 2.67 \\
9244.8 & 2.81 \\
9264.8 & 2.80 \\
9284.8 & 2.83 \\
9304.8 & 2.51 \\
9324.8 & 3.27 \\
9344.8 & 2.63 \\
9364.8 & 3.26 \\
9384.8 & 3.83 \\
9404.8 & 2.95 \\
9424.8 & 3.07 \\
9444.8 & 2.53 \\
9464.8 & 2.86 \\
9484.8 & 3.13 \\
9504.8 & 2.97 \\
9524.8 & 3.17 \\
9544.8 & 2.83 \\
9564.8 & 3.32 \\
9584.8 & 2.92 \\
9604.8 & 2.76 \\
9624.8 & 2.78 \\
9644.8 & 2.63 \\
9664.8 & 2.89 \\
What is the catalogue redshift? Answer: 0.29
